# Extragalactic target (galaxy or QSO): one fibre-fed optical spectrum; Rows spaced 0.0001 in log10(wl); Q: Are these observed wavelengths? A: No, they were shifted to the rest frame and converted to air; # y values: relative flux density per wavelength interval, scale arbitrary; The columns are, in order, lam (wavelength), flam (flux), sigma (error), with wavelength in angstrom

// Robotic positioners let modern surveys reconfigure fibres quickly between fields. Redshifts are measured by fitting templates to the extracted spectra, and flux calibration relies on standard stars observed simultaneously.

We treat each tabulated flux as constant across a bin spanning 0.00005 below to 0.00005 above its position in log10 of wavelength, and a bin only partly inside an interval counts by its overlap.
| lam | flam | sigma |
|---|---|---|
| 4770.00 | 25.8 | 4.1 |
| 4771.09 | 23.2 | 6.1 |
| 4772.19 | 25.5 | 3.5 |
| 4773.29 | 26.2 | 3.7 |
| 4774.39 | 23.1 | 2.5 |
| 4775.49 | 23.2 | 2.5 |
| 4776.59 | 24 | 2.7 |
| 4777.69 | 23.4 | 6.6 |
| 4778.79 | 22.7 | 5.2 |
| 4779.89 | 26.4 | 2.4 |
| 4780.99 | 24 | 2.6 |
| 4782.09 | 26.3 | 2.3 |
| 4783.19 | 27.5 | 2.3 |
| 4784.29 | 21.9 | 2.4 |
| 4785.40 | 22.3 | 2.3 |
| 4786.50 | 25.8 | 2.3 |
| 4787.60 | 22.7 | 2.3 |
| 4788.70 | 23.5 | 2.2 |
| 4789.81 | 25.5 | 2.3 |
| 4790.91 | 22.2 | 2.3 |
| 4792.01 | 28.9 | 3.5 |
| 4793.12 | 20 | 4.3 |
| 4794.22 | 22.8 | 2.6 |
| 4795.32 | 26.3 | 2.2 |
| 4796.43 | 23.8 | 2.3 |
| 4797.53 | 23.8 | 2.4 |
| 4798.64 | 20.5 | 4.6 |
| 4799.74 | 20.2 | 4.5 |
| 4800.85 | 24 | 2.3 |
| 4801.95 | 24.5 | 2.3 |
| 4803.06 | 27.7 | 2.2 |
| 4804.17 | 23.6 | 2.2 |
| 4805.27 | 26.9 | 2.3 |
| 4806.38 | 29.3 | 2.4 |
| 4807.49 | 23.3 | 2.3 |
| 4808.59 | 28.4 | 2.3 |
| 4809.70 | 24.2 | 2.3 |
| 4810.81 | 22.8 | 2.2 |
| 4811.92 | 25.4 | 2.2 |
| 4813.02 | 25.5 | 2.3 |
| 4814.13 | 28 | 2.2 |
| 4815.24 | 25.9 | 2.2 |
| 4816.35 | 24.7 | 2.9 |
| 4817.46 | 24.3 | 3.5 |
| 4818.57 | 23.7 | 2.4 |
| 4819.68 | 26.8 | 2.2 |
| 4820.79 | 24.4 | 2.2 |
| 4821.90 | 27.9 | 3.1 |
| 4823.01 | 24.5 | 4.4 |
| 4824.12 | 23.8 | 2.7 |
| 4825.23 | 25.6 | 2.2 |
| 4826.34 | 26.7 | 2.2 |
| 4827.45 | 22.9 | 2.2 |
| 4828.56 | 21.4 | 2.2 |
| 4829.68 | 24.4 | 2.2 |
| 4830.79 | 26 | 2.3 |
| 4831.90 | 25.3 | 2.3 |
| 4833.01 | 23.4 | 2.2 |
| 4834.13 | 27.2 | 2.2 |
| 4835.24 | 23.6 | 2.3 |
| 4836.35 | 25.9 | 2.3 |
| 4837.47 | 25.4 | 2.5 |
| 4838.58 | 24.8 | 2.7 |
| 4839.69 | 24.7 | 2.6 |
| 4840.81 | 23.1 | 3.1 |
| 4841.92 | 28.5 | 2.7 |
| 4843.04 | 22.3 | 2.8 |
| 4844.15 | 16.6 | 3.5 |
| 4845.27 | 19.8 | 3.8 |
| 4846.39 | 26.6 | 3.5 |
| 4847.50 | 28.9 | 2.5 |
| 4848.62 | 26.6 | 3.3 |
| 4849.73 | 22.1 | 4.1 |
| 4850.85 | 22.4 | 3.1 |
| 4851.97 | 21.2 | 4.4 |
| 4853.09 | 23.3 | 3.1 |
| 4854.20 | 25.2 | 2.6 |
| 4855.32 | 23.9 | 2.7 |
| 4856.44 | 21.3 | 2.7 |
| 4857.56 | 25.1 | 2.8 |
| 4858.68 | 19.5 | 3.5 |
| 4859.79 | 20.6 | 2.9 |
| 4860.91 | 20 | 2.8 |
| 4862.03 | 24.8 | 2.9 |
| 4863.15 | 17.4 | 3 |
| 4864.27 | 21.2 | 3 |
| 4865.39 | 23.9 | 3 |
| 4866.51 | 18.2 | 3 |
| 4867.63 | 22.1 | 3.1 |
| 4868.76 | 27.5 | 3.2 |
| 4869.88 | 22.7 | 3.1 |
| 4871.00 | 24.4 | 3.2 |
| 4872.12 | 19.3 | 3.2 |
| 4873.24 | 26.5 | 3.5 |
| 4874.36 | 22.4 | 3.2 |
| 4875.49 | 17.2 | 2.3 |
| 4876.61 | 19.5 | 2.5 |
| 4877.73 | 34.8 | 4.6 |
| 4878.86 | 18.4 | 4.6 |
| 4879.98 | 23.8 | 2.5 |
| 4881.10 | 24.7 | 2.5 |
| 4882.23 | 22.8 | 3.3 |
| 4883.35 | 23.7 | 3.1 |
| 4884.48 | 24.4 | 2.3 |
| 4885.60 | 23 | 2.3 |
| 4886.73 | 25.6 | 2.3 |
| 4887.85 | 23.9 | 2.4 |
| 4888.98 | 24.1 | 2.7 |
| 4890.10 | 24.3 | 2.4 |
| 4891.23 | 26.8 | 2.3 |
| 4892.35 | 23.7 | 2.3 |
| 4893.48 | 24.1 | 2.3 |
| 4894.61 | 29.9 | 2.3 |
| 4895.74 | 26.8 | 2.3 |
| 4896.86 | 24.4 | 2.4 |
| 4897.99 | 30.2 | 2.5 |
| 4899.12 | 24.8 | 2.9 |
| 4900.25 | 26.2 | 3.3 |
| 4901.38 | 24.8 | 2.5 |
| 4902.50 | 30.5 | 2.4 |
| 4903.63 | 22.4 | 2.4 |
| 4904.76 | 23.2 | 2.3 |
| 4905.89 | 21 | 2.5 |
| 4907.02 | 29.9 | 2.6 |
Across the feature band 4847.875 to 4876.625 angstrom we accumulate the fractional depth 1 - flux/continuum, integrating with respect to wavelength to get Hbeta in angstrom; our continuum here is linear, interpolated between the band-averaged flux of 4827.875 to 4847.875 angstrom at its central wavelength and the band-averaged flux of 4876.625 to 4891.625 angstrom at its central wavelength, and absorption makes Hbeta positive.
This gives 2.4 angstrom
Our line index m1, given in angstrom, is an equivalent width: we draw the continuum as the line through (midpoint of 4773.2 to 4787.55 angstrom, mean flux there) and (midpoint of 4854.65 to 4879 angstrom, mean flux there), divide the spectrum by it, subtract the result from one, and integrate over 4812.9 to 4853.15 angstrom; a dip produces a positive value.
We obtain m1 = -2.5 angstrom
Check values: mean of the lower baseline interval 24.3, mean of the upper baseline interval 22.4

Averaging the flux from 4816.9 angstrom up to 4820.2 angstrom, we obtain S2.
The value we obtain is 24.9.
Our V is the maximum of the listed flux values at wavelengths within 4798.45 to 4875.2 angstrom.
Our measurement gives 29.3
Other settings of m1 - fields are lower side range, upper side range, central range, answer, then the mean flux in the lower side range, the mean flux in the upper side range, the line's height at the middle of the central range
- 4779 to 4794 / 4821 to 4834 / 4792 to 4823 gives -0.4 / 24.3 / 24.8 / 24.6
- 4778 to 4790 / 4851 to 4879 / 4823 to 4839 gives -1.0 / 24.4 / 22.5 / 23.3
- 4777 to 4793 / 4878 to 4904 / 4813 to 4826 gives -0.4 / 24.4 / 25.1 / 24.6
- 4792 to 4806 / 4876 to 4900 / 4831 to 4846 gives 0.3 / 23.9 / 24.9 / 24.4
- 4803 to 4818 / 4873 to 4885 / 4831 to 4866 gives 1.5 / 25.6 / 23.4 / 24.4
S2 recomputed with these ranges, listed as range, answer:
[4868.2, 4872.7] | 23.5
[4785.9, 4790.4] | 24.3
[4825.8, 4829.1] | 23.7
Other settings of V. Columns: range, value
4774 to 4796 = 28.9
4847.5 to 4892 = 34.8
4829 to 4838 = 27.2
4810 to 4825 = 28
